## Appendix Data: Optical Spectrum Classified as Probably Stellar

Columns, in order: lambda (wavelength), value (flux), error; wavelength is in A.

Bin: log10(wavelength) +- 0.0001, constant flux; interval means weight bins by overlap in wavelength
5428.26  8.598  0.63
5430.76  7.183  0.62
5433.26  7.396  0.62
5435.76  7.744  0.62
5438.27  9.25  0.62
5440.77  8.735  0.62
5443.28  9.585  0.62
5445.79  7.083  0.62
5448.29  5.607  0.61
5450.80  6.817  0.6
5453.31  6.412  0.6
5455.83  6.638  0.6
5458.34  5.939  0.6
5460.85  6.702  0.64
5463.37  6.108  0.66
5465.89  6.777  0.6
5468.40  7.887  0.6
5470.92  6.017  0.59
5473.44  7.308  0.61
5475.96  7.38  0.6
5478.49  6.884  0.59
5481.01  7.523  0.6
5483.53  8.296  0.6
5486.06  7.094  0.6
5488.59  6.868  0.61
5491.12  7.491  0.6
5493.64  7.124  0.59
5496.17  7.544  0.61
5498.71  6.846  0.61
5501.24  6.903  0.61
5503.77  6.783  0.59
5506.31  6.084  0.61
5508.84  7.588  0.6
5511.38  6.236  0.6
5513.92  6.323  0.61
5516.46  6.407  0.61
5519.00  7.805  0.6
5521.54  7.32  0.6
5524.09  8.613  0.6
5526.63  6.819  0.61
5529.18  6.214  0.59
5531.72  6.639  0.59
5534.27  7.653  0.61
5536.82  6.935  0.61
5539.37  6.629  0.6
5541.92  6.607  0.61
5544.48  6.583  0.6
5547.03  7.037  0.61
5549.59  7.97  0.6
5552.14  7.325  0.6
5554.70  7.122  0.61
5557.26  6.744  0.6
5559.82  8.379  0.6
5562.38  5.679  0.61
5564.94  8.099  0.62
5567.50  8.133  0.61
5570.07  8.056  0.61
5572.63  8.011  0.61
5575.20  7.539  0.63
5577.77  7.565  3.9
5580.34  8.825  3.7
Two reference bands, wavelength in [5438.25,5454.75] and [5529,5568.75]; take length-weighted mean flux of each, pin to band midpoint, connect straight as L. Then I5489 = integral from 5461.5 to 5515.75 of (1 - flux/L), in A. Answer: 2.67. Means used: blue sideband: 7.51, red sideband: 7.13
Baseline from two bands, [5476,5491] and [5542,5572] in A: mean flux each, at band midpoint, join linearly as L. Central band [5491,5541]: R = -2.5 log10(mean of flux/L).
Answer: 0.06 mag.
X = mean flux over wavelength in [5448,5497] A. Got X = 6.94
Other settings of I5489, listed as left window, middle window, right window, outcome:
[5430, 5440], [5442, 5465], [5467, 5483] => 2.61 A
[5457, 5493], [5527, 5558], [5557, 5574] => 2.19 A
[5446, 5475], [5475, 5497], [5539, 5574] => -1.82 A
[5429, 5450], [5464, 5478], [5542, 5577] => 1.26 A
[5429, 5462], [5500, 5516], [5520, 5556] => 1.21 A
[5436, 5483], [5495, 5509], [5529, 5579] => 0.61 A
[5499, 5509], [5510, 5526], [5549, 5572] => -0.36 A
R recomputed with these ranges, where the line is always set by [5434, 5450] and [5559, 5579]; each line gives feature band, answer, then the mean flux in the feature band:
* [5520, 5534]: 0.09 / 7.17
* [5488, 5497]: 0.08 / 7.28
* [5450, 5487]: 0.14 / 6.92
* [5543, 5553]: 0.07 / 7.21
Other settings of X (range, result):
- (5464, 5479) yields 7.01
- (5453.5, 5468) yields 6.52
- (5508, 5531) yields 7.02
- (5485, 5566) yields 7.04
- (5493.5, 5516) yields 6.79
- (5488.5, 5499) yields 7.24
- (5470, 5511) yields 7.1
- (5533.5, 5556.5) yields 7.07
